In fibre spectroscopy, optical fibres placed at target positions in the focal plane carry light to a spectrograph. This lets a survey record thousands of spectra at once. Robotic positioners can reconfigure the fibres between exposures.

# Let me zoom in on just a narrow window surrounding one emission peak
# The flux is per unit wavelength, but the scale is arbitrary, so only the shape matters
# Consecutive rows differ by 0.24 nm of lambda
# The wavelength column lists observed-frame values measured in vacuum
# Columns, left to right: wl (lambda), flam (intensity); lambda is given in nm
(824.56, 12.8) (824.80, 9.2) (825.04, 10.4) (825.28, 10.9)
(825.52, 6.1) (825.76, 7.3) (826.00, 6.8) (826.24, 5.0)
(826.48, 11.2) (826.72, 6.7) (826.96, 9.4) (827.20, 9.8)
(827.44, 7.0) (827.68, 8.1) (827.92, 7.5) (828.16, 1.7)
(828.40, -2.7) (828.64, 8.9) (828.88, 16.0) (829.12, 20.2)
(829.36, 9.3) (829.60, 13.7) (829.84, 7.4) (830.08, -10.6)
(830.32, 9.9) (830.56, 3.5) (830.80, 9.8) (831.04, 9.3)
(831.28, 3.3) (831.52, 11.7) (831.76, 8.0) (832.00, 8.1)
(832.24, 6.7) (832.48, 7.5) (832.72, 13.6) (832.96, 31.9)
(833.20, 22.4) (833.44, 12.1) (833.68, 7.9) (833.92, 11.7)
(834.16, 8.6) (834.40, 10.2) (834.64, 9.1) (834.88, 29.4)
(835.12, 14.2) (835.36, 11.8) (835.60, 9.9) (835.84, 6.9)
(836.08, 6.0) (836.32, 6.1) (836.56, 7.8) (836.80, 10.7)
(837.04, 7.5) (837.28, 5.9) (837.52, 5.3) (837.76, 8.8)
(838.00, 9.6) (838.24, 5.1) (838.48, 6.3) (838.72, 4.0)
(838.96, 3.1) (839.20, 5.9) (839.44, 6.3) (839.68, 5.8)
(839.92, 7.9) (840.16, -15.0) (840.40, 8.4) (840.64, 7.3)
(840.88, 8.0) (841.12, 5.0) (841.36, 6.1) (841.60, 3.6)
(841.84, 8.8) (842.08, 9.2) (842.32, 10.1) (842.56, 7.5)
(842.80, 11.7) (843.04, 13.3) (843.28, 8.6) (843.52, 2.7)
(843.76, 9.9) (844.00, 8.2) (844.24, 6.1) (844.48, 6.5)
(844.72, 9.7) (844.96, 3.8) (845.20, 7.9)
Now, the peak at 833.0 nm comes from [S II]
